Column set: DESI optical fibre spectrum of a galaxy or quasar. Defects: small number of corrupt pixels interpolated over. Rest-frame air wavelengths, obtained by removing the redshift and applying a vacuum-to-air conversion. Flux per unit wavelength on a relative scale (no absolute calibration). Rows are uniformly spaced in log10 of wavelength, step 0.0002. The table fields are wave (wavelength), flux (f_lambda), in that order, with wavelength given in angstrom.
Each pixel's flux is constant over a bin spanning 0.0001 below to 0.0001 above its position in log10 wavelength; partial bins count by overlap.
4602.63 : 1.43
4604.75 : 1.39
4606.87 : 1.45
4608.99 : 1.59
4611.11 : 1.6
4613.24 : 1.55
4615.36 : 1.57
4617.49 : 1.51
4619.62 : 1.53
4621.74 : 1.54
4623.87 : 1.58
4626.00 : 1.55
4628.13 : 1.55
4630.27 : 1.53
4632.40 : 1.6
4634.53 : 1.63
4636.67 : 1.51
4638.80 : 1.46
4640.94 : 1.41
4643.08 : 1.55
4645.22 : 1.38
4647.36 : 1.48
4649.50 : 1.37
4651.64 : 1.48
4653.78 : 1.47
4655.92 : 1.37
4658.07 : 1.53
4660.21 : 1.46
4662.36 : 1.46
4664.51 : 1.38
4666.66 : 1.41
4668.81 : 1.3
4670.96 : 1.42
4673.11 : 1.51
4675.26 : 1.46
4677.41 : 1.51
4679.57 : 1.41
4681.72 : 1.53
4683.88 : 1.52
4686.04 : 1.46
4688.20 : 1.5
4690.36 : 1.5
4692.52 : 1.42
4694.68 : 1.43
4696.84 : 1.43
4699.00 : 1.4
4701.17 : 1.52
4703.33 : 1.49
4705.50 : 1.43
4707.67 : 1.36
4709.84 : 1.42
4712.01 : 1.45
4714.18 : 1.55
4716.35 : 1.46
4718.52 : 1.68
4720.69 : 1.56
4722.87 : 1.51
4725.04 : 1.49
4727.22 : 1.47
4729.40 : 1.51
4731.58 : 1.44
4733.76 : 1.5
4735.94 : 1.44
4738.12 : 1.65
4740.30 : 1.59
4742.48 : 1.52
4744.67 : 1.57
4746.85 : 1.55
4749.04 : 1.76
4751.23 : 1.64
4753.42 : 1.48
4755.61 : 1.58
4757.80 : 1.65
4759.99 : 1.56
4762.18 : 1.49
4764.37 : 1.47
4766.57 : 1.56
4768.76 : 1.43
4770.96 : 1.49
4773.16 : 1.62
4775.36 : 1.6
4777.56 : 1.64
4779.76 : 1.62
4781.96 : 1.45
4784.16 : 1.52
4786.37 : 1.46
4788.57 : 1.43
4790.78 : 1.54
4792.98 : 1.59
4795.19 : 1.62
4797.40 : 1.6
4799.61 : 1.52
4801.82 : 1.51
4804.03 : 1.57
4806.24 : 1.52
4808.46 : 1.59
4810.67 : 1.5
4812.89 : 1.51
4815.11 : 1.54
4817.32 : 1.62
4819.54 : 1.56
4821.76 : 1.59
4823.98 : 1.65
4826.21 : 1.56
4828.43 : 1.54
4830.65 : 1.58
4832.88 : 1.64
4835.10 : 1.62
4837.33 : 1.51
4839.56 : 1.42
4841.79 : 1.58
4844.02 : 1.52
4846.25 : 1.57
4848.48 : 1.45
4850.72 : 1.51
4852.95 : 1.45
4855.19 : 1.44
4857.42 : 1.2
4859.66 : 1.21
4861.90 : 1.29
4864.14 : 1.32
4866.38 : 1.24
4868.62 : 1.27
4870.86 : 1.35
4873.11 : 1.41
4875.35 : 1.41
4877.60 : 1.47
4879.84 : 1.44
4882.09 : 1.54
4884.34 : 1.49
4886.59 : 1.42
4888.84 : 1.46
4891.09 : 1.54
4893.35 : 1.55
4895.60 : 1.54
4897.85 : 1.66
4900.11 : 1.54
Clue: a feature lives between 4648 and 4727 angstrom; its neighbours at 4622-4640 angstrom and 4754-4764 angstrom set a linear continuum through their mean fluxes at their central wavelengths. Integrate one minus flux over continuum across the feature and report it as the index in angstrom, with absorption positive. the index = 4.6 angstrom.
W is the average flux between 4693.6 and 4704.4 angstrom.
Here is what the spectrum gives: 1.45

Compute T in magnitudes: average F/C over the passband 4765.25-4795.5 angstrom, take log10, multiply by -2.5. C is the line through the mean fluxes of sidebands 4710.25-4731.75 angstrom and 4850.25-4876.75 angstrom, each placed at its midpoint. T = -0.07 mag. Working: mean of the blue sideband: 1.51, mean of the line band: 1.54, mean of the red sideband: 1.34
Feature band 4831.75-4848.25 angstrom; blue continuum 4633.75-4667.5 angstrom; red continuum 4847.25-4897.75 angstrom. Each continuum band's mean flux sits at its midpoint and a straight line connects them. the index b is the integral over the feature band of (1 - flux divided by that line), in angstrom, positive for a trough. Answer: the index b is -1.4 angstrom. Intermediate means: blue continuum 1.46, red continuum 1.41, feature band 1.55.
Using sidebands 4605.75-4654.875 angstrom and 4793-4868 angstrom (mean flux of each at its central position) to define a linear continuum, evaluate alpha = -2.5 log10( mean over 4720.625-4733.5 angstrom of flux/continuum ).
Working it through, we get 0.01 mag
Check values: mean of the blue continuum 1.52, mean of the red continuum 1.5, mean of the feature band 1.49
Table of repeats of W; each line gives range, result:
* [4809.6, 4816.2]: 1.52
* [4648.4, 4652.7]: 1.43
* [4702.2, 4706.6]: 1.46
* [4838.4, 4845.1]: 1.51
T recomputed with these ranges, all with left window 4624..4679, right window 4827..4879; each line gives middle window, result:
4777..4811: -0.07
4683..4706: 0.00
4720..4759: -0.07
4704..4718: 0.00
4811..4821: -0.08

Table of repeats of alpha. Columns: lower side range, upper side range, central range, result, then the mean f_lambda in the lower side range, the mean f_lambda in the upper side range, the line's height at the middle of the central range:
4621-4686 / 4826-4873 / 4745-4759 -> -0.11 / 1.48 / 1.44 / 1.46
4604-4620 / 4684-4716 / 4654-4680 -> 0.03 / 1.53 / 1.46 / 1.48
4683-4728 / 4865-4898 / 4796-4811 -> -0.06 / 1.48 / 1.45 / 1.46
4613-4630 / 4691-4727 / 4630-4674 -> 0.04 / 1.55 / 1.48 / 1.52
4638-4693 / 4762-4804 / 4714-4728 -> -0.03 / 1.45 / 1.54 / 1.49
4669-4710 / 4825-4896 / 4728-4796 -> -0.07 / 1.46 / 1.45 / 1.46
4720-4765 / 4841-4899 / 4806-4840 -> -0.06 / 1.54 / 1.44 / 1.48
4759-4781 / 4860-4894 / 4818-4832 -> -0.08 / 1.55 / 1.41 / 1.48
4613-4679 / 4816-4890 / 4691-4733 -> 0.00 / 1.48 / 1.46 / 1.48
